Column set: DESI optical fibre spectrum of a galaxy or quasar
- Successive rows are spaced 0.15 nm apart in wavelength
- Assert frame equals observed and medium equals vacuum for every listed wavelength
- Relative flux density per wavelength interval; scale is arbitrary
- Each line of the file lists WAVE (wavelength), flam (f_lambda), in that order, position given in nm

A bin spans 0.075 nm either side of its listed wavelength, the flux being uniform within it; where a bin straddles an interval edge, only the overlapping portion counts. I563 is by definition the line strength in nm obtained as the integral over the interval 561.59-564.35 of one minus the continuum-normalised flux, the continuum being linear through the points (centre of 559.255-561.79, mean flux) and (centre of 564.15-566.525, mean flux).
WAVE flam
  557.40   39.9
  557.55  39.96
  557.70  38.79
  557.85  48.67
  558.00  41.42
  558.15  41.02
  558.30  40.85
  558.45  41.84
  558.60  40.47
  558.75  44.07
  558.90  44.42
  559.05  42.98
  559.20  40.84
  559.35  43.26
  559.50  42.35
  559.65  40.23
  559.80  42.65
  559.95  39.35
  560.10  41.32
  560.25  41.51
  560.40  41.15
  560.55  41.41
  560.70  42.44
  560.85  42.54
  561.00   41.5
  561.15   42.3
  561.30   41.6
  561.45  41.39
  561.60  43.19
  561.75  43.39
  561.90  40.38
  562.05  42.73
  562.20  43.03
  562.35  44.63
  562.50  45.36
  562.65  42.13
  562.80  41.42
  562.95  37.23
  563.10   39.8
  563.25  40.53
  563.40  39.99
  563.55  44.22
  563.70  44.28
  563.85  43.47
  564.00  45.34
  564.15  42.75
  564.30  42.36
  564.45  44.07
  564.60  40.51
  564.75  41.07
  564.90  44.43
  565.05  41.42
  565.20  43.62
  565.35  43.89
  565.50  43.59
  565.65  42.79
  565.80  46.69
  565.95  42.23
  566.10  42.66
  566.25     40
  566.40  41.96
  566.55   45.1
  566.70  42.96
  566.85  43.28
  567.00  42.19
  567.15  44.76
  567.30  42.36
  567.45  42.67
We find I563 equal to -0.01 nm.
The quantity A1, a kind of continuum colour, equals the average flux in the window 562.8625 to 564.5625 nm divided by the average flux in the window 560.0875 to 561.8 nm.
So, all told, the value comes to 1.0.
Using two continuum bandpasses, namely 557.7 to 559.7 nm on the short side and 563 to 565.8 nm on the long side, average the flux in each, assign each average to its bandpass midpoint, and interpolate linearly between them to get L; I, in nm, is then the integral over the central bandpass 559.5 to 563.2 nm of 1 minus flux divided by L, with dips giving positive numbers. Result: 0.07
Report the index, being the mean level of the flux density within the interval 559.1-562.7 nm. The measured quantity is 42.1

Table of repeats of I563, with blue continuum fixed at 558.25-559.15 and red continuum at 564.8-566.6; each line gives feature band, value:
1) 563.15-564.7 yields 0.010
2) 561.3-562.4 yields 0.005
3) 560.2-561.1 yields 0.018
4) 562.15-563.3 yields 0.029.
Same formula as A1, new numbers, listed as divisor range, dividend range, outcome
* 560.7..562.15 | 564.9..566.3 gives 1.02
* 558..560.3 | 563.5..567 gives 1.03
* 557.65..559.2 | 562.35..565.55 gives 1.00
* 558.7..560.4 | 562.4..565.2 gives 1.01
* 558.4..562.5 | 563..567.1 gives 1.01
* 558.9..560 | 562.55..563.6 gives 0.97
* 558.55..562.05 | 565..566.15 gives 1.03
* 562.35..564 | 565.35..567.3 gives 1.02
